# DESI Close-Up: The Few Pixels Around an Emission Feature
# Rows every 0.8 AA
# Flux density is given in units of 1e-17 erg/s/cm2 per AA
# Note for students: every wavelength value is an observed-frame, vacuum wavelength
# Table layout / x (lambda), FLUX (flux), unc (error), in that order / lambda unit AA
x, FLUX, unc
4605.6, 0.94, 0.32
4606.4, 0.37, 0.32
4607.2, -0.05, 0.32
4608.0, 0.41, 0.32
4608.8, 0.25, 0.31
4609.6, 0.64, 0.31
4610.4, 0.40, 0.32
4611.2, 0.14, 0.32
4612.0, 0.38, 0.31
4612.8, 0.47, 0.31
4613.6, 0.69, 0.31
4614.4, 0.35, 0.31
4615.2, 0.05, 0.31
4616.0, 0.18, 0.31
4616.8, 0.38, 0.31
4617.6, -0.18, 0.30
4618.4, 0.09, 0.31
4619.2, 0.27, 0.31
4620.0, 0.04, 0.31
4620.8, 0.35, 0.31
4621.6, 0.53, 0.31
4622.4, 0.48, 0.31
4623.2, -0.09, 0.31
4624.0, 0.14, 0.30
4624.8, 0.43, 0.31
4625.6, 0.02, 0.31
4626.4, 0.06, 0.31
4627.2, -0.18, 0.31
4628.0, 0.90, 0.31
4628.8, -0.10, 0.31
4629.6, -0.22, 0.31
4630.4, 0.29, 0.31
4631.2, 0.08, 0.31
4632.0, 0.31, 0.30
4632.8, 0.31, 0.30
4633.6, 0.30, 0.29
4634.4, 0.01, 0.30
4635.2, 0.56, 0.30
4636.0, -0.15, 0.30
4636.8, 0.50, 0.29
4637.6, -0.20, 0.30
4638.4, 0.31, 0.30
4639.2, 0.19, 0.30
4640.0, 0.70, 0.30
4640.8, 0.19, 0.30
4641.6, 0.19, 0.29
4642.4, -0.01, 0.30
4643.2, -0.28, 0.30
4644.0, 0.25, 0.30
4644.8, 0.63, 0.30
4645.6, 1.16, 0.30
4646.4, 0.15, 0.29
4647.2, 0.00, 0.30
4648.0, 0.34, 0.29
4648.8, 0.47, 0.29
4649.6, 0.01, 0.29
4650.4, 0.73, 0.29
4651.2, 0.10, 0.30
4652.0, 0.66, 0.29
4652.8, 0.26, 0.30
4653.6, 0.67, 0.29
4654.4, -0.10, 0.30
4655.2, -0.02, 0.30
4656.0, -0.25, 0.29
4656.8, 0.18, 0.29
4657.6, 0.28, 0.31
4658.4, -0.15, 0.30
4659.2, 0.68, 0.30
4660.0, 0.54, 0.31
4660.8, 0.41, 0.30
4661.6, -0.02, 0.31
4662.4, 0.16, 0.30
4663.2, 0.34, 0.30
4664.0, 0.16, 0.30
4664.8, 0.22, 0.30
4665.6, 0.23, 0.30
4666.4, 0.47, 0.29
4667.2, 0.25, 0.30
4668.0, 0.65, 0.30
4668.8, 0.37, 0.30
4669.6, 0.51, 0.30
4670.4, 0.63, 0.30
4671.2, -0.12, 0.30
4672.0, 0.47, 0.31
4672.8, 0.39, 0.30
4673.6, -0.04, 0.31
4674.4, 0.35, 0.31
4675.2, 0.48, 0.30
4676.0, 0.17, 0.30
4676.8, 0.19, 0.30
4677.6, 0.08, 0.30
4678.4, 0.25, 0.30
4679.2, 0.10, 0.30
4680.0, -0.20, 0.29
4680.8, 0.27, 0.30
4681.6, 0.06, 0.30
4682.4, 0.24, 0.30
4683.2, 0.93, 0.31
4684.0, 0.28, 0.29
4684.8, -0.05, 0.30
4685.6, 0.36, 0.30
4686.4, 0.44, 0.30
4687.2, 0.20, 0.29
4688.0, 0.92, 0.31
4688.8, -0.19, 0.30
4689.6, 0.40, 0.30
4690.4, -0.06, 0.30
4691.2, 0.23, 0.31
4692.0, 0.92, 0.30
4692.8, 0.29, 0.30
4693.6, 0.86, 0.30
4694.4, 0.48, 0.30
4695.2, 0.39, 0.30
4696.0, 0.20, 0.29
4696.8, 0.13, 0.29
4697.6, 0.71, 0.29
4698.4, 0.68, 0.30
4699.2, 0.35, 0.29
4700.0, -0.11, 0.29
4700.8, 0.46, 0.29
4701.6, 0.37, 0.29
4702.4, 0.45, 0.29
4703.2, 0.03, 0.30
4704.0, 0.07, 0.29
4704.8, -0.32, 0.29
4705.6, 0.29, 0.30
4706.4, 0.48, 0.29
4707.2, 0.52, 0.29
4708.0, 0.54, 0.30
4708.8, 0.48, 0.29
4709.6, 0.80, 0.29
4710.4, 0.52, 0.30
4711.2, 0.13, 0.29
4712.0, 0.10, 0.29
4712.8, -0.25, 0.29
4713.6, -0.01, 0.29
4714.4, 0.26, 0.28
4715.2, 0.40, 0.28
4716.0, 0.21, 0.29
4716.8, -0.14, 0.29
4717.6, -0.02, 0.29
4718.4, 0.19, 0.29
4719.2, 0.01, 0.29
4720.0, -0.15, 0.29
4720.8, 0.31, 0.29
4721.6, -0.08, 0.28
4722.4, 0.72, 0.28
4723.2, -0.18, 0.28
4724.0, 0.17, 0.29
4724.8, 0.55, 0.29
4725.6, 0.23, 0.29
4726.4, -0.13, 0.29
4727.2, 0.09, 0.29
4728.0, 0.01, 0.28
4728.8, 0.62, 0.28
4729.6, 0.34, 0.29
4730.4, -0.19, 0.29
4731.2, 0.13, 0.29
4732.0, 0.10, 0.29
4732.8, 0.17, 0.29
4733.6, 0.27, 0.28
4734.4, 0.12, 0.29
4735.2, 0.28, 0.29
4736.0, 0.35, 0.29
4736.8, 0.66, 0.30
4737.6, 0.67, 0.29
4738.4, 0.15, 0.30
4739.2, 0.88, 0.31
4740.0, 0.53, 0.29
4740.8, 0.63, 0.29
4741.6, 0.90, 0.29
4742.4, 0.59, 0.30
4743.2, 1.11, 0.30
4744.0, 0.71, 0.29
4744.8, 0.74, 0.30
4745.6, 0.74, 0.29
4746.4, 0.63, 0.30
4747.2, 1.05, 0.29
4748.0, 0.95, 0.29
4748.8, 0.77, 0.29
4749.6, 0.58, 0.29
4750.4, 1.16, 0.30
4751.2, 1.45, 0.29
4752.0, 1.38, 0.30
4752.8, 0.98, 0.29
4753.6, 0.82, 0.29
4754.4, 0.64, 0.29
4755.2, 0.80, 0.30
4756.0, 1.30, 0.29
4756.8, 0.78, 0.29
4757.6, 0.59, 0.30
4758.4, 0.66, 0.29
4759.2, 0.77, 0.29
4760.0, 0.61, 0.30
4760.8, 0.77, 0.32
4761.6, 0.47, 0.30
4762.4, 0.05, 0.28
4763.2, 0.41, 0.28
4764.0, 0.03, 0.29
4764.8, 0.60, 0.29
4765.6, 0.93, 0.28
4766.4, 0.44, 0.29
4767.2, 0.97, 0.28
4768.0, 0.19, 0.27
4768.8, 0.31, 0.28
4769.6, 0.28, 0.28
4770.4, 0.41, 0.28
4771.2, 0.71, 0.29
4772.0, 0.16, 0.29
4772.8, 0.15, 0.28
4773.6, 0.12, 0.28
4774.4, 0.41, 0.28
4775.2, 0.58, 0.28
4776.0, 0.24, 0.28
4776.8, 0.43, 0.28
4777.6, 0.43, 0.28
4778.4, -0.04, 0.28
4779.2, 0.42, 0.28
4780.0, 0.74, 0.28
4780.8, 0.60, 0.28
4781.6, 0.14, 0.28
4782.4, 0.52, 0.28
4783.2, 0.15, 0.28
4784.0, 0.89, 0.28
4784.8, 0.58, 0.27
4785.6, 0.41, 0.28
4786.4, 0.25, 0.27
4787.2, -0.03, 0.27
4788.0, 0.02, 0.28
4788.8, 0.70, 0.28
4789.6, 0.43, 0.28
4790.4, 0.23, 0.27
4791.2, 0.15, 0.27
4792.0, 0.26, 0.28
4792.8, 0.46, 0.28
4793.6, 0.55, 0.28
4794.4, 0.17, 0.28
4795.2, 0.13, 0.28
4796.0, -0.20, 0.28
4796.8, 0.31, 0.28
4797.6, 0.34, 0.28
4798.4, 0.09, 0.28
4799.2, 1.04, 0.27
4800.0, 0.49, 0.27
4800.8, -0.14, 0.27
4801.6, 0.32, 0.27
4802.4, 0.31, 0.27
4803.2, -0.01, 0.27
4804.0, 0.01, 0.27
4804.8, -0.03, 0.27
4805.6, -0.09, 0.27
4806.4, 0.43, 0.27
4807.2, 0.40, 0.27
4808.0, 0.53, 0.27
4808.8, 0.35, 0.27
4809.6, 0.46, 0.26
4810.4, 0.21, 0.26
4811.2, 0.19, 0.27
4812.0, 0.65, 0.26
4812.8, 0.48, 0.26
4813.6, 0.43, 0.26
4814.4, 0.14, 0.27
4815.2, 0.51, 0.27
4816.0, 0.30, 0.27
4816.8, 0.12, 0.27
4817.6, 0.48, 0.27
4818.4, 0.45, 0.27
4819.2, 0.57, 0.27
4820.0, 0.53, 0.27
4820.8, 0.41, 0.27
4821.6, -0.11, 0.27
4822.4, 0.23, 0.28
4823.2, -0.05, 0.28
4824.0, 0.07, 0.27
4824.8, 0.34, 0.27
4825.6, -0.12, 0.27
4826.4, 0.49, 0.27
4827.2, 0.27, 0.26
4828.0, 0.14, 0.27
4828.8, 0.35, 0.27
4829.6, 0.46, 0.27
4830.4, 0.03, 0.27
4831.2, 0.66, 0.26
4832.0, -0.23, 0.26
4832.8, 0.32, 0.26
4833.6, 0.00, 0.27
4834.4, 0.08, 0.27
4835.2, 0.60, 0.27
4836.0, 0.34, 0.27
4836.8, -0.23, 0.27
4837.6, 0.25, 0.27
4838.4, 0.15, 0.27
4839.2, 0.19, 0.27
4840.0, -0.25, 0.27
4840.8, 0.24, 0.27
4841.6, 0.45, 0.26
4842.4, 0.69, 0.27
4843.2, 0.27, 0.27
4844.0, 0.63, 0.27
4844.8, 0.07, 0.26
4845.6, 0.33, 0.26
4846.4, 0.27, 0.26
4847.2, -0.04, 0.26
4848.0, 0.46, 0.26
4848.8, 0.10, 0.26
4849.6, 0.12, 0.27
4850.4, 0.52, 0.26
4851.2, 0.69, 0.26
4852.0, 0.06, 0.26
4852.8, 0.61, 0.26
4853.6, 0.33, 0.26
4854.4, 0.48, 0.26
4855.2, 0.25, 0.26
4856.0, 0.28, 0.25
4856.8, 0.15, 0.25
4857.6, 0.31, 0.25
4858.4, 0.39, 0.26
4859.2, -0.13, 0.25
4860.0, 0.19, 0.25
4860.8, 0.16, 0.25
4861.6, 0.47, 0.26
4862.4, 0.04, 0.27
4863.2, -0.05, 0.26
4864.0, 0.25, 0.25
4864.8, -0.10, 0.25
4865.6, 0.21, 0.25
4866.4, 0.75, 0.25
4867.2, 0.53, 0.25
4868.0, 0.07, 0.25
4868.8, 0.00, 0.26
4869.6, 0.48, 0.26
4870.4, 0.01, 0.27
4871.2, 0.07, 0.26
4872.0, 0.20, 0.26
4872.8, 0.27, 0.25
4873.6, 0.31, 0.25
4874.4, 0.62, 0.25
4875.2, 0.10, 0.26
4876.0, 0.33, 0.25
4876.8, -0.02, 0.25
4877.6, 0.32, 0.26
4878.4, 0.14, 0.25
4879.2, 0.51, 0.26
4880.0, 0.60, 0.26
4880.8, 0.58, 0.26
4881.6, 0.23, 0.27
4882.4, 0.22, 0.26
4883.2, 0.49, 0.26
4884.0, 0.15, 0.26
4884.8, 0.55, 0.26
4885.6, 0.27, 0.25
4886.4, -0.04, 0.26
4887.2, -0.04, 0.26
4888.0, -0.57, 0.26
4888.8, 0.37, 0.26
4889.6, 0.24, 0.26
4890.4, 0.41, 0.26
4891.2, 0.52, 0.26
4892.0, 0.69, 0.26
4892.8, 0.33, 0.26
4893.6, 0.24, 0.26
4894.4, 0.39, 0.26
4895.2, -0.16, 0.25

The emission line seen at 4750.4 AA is C IV 1549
